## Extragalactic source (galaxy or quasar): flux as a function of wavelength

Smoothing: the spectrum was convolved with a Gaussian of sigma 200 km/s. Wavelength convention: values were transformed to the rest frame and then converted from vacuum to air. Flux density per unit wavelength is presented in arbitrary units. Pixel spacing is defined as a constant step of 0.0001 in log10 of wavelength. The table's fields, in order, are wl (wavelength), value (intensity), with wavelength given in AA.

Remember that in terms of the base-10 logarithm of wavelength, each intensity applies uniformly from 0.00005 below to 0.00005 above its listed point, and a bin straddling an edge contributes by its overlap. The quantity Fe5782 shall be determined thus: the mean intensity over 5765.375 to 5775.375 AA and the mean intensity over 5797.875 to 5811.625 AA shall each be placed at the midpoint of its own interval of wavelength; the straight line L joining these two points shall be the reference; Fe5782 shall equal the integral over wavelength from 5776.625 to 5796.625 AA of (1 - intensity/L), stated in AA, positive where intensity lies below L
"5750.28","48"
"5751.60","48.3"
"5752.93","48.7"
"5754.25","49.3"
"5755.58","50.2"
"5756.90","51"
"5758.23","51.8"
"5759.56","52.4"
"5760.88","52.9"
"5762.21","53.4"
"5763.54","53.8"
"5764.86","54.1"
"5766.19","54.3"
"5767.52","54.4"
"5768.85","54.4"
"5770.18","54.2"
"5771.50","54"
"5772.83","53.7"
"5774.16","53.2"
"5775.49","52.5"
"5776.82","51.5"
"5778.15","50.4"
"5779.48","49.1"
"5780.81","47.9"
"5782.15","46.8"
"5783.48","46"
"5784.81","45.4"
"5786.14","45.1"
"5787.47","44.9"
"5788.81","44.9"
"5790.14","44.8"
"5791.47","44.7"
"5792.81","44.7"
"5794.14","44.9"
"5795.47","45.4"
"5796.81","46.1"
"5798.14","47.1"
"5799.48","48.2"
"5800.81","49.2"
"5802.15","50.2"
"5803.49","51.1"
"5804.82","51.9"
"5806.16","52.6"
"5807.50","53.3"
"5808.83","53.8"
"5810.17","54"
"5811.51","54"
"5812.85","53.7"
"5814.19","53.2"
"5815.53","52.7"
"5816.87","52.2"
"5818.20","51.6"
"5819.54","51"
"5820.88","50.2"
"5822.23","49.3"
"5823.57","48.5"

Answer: 2.4 AA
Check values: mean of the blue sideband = 53.9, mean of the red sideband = 51.4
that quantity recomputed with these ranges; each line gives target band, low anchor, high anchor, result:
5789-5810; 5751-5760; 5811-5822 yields 1.2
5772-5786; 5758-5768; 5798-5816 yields 0.9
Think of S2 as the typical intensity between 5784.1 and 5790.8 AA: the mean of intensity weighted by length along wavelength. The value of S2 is 45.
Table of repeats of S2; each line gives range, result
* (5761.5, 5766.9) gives 53.9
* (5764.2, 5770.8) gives 54.2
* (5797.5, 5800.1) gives 47.6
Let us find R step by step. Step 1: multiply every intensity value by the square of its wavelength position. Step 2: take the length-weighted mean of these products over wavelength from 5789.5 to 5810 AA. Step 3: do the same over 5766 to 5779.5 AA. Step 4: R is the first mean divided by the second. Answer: 0.9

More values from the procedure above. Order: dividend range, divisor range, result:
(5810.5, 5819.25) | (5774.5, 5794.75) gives 1.14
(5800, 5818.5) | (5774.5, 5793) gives 1.12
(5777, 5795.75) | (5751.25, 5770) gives 0.89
